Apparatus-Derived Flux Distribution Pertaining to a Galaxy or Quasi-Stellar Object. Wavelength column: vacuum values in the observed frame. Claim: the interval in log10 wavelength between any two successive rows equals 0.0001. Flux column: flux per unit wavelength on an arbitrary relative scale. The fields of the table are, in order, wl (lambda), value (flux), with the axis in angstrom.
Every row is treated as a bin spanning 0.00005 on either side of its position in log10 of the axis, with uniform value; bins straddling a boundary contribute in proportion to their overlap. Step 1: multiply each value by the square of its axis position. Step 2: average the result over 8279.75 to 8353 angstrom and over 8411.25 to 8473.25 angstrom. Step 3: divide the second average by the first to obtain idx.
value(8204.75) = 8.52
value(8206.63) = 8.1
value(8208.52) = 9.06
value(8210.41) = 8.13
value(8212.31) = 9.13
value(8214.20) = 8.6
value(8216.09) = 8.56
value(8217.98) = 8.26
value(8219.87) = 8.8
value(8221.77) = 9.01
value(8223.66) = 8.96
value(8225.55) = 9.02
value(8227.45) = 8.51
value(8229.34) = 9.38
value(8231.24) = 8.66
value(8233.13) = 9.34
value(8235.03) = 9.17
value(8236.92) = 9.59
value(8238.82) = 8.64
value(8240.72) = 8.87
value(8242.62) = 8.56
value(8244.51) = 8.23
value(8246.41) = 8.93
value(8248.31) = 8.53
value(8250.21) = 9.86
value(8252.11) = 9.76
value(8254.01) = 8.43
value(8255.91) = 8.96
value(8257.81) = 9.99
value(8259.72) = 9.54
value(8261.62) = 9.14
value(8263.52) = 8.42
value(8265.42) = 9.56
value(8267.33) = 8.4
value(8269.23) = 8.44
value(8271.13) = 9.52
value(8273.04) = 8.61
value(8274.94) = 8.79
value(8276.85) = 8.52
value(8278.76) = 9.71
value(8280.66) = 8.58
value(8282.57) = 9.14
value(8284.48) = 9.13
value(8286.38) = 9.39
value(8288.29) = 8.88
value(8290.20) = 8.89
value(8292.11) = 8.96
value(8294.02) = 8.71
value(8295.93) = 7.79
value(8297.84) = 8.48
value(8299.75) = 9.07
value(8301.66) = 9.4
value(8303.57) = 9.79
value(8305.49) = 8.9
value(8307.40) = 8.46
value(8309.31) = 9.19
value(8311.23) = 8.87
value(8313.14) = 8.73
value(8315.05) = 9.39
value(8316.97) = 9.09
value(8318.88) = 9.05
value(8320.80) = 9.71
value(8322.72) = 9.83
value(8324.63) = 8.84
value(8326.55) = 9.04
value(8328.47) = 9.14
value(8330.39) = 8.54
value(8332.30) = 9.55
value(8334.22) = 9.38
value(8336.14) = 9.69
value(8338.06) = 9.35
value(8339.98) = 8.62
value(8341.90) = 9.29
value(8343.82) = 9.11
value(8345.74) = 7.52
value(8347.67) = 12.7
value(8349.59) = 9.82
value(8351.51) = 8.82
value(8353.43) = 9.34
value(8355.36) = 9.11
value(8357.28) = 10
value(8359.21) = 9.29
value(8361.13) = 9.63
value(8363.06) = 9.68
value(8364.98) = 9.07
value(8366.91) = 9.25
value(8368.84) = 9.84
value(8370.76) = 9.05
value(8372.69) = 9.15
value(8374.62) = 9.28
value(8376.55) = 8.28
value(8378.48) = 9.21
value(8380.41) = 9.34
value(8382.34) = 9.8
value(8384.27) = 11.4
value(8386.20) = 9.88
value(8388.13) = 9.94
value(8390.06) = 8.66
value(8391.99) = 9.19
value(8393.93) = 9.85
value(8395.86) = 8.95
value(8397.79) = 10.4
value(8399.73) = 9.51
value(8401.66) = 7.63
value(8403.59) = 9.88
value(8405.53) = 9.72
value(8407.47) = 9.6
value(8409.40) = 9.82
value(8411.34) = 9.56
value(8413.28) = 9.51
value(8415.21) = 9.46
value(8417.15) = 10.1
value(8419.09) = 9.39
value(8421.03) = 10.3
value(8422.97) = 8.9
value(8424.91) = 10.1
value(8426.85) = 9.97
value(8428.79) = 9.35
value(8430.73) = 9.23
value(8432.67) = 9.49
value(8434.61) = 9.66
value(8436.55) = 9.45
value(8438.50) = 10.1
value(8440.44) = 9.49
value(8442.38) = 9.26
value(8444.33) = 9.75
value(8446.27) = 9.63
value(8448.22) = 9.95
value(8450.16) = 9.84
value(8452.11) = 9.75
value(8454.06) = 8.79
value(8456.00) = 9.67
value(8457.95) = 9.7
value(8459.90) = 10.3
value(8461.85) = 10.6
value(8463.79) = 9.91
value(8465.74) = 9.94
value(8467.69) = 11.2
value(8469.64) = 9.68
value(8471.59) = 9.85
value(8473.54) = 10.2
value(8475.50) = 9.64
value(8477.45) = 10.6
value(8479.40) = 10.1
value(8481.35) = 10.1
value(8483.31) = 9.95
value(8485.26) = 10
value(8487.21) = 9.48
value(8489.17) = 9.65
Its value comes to 1.10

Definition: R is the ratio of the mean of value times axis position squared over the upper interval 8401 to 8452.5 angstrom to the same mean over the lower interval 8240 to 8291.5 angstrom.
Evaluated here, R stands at 1.1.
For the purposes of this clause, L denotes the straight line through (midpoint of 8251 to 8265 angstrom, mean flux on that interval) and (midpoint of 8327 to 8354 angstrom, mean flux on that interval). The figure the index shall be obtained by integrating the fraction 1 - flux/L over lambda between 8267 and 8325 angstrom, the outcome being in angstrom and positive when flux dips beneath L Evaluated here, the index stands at 1.8 angstrom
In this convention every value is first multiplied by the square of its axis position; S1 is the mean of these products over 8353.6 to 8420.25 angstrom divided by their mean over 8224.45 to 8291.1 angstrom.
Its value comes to 1.1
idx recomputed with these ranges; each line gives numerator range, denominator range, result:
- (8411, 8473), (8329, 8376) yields 1.06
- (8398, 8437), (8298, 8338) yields 1.07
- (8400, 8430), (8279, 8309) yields 1.10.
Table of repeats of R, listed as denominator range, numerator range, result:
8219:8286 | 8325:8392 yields 1.07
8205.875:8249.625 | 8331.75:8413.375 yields 1.11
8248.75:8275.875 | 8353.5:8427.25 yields 1.08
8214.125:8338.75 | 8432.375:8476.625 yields 1.14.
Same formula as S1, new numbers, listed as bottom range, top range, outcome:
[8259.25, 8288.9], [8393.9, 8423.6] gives 1.10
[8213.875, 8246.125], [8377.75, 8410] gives 1.13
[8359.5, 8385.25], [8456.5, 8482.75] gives 1.10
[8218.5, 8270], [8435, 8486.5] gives 1.16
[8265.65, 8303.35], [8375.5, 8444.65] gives 1.11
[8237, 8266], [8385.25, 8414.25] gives 1.09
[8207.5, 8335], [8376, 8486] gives 1.12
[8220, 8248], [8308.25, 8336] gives 1.05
